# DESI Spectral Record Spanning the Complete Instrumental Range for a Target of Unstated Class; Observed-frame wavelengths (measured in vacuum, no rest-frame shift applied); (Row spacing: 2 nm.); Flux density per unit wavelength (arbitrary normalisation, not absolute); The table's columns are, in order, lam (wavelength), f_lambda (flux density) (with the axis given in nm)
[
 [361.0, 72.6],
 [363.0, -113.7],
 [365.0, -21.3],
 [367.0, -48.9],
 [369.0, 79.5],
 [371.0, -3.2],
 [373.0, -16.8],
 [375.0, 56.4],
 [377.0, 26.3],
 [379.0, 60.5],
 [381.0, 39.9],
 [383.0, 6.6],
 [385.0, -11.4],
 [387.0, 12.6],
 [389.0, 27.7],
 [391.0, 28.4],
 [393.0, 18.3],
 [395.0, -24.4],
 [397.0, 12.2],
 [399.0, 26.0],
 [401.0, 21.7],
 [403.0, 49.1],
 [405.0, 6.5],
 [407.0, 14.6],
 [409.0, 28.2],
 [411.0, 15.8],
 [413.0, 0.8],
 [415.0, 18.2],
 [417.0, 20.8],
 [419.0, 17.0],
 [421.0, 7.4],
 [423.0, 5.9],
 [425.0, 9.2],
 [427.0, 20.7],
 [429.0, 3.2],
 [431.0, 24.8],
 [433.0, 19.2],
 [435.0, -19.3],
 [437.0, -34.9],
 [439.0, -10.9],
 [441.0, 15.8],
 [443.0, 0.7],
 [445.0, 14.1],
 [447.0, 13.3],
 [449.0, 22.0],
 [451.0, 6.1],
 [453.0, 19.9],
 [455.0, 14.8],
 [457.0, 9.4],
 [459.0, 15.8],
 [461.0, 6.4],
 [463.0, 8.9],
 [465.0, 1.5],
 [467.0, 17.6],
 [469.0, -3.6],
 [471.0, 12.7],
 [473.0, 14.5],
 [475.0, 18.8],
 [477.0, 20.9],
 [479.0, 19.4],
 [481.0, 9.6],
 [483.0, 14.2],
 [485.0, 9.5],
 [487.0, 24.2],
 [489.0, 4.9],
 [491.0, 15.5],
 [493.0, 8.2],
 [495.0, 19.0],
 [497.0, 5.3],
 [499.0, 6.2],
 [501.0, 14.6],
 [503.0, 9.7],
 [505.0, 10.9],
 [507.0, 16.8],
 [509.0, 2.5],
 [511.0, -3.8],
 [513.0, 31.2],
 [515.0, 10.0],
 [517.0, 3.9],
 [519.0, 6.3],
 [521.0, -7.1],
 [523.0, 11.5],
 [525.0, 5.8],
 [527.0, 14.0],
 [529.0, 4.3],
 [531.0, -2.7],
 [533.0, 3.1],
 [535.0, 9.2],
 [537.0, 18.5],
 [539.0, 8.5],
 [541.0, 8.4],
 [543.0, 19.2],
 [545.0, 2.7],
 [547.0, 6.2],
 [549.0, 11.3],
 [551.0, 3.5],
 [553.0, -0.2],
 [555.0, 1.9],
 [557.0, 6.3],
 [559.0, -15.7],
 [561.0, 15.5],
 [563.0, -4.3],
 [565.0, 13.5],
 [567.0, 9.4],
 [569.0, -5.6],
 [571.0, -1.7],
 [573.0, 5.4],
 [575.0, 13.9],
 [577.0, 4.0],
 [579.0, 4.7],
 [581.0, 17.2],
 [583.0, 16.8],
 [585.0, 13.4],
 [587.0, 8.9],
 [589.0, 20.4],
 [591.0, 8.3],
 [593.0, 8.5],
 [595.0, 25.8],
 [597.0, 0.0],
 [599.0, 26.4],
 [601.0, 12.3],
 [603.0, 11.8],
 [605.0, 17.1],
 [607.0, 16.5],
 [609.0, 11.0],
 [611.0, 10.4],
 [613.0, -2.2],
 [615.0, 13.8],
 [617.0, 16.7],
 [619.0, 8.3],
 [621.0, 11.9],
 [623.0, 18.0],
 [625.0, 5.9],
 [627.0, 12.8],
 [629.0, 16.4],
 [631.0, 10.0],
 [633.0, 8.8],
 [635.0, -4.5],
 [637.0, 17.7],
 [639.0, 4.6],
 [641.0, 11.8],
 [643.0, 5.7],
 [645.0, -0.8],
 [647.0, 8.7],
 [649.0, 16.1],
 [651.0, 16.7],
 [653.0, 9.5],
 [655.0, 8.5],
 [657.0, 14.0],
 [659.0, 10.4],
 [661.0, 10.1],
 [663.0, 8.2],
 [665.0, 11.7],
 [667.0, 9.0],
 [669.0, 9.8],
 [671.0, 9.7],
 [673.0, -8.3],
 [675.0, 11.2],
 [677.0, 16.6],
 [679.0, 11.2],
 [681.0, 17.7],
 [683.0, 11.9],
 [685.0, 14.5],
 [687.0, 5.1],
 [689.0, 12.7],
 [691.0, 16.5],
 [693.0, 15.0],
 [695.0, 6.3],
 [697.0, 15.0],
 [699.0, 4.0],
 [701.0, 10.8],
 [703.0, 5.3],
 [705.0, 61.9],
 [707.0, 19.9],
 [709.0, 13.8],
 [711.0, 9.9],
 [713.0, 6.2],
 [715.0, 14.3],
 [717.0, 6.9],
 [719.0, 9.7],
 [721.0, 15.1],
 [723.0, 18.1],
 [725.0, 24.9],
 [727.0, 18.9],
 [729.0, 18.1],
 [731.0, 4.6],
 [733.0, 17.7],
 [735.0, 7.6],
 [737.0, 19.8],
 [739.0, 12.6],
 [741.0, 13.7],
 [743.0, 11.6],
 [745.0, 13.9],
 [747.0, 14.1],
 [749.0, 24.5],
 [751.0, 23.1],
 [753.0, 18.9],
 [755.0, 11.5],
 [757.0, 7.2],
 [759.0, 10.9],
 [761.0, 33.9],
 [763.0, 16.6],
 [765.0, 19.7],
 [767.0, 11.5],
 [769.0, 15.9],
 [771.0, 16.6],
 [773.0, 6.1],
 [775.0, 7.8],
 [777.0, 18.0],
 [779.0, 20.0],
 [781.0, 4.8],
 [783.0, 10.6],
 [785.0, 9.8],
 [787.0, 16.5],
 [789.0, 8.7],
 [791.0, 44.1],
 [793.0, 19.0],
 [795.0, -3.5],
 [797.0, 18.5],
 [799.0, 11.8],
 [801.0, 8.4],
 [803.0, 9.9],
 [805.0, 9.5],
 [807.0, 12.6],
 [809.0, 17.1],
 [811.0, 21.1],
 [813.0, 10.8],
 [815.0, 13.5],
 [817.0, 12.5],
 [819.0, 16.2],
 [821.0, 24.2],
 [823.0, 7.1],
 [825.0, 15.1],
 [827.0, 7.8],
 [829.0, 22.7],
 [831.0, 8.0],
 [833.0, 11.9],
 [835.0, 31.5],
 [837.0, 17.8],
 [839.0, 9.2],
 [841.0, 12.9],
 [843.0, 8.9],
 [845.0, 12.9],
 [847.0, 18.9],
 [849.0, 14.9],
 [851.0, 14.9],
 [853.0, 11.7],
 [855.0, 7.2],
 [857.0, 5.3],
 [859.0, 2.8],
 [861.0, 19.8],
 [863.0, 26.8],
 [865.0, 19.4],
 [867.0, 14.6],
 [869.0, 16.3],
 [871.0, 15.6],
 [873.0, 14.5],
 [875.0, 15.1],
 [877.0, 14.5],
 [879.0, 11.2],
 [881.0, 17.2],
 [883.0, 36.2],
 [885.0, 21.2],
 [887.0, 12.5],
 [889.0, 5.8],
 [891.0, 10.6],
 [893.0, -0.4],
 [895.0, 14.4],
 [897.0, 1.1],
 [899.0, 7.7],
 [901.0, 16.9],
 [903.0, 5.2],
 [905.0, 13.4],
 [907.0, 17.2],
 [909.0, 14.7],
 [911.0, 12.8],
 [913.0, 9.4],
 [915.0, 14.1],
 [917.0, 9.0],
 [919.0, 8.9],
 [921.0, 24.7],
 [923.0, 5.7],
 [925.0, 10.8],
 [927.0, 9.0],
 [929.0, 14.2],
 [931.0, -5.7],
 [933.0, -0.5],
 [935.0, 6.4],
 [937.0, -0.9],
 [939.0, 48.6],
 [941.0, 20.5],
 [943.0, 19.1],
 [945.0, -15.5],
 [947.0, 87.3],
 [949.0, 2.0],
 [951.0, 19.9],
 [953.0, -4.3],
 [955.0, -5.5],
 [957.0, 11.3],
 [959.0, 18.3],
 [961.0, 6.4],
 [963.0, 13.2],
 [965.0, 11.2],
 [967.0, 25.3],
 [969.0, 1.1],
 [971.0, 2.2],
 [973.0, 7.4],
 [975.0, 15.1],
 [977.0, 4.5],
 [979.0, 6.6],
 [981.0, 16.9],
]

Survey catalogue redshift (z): 0.892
